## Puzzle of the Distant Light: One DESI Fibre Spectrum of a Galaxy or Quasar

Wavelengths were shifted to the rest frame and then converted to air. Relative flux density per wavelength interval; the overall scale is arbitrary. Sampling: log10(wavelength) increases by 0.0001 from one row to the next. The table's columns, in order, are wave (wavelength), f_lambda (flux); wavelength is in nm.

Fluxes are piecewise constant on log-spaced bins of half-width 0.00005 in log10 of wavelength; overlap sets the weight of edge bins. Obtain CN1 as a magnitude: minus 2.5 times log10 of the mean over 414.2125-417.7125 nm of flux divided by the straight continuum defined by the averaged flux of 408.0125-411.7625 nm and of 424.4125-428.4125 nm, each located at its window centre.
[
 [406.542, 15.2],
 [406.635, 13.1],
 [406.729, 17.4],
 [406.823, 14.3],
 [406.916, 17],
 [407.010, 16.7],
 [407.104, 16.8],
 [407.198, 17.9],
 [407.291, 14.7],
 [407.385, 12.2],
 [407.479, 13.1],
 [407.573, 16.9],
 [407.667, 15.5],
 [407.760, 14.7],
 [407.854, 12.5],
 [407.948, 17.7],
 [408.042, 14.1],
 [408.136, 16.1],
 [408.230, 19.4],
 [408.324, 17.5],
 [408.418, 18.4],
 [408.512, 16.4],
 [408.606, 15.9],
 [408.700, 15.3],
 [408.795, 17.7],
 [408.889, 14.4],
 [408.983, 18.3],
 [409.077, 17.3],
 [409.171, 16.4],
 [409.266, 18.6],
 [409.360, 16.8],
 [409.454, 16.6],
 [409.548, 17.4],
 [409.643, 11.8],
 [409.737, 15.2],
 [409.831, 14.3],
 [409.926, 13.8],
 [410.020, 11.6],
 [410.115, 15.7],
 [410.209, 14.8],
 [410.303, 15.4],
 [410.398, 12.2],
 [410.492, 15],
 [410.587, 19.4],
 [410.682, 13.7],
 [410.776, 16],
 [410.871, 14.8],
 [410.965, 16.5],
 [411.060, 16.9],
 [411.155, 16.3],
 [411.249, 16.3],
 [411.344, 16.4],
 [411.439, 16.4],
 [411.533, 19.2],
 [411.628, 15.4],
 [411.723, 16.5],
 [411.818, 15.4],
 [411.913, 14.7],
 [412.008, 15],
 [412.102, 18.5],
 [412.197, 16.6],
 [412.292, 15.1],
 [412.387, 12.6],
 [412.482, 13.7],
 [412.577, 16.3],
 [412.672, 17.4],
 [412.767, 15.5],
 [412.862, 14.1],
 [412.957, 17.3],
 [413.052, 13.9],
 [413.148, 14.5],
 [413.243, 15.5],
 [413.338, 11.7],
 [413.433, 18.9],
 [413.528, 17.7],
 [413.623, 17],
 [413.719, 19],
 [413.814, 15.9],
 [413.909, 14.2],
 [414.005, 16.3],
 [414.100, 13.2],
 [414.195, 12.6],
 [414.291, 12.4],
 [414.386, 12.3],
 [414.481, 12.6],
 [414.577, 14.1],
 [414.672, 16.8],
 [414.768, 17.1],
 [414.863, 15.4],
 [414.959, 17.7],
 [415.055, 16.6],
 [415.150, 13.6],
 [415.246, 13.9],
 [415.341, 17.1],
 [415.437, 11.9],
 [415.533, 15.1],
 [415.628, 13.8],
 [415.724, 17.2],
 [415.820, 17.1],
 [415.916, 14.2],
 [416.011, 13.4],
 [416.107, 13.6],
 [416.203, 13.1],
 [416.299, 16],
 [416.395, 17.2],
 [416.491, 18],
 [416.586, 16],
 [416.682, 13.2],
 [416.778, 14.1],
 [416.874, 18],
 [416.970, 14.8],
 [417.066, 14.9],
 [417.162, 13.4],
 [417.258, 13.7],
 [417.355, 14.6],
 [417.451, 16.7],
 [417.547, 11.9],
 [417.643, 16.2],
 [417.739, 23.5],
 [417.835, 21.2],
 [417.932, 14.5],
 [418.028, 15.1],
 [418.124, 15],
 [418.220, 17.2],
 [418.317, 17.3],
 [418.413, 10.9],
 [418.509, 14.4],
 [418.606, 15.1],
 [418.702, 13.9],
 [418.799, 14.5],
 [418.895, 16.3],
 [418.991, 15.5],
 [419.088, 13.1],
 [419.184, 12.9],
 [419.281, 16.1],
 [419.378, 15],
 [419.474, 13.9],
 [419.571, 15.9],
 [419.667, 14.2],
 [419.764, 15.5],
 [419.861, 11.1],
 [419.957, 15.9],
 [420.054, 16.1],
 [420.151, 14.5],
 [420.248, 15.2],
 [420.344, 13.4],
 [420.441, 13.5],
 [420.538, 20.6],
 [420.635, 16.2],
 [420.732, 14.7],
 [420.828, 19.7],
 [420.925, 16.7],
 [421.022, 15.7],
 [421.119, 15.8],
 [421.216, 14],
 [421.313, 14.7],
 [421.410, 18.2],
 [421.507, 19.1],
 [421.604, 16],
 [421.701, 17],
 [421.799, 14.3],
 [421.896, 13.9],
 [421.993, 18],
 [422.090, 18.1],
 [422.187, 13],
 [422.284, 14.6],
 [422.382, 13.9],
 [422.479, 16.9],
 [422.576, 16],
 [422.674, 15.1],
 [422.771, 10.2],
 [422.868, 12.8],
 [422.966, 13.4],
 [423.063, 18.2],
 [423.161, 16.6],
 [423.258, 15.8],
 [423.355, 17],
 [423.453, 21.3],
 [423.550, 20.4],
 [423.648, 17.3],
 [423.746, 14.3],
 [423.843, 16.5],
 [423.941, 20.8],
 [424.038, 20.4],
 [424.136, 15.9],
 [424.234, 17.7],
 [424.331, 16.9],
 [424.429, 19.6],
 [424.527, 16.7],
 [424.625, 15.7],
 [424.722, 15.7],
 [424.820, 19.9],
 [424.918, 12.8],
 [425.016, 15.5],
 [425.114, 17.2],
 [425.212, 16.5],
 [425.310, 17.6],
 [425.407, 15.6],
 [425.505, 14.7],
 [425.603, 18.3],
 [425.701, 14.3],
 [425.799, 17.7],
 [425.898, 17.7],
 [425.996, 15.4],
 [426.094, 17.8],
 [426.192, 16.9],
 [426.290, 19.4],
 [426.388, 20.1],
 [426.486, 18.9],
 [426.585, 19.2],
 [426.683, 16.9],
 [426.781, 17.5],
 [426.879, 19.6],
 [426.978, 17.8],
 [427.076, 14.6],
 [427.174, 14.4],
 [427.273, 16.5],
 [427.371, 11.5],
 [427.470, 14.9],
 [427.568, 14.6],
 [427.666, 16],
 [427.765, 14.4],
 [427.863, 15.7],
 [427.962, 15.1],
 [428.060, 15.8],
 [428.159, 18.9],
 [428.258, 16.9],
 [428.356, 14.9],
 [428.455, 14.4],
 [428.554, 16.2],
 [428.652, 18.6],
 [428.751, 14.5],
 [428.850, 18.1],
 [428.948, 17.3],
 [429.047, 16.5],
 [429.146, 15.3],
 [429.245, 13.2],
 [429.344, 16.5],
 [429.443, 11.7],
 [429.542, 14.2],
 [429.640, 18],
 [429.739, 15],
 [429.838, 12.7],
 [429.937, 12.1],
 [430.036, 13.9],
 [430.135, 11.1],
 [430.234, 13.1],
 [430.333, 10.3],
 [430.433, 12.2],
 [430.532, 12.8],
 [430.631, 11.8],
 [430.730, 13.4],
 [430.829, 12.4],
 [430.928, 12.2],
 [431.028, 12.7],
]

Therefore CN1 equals 0.09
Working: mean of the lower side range 16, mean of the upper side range 16.5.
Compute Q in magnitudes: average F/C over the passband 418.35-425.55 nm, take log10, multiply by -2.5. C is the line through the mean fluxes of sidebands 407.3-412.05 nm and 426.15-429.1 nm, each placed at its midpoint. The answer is 0.030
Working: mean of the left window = 15.7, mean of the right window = 16.5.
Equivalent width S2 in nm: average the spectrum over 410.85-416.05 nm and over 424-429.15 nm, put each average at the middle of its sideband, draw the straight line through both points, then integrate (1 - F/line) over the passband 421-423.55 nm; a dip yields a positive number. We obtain 0.06 nm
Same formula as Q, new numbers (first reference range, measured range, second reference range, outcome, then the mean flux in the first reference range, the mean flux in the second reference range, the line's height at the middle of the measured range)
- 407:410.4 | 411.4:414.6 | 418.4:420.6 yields 0.00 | 15.7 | 14.7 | 15.3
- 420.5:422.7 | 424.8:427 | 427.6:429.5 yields -0.09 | 16.2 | 15.8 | 15.9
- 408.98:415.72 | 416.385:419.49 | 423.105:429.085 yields 0.04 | 15.5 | 16.8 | 16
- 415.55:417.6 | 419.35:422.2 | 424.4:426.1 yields 0.00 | 15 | 16.5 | 15.7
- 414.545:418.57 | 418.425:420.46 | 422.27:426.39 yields 0.10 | 15.5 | 16.7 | 15.9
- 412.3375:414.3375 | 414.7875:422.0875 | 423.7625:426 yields 0.03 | 15.2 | 16.9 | 16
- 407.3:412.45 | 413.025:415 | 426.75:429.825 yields 0.04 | 15.7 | 15.7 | 15.7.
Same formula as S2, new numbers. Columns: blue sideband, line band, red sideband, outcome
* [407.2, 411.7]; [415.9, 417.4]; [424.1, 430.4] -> 0.09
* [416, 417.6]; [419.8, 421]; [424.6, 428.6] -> -0.01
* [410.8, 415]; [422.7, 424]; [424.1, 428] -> -0.01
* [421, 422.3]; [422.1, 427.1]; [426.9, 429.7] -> -0.31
